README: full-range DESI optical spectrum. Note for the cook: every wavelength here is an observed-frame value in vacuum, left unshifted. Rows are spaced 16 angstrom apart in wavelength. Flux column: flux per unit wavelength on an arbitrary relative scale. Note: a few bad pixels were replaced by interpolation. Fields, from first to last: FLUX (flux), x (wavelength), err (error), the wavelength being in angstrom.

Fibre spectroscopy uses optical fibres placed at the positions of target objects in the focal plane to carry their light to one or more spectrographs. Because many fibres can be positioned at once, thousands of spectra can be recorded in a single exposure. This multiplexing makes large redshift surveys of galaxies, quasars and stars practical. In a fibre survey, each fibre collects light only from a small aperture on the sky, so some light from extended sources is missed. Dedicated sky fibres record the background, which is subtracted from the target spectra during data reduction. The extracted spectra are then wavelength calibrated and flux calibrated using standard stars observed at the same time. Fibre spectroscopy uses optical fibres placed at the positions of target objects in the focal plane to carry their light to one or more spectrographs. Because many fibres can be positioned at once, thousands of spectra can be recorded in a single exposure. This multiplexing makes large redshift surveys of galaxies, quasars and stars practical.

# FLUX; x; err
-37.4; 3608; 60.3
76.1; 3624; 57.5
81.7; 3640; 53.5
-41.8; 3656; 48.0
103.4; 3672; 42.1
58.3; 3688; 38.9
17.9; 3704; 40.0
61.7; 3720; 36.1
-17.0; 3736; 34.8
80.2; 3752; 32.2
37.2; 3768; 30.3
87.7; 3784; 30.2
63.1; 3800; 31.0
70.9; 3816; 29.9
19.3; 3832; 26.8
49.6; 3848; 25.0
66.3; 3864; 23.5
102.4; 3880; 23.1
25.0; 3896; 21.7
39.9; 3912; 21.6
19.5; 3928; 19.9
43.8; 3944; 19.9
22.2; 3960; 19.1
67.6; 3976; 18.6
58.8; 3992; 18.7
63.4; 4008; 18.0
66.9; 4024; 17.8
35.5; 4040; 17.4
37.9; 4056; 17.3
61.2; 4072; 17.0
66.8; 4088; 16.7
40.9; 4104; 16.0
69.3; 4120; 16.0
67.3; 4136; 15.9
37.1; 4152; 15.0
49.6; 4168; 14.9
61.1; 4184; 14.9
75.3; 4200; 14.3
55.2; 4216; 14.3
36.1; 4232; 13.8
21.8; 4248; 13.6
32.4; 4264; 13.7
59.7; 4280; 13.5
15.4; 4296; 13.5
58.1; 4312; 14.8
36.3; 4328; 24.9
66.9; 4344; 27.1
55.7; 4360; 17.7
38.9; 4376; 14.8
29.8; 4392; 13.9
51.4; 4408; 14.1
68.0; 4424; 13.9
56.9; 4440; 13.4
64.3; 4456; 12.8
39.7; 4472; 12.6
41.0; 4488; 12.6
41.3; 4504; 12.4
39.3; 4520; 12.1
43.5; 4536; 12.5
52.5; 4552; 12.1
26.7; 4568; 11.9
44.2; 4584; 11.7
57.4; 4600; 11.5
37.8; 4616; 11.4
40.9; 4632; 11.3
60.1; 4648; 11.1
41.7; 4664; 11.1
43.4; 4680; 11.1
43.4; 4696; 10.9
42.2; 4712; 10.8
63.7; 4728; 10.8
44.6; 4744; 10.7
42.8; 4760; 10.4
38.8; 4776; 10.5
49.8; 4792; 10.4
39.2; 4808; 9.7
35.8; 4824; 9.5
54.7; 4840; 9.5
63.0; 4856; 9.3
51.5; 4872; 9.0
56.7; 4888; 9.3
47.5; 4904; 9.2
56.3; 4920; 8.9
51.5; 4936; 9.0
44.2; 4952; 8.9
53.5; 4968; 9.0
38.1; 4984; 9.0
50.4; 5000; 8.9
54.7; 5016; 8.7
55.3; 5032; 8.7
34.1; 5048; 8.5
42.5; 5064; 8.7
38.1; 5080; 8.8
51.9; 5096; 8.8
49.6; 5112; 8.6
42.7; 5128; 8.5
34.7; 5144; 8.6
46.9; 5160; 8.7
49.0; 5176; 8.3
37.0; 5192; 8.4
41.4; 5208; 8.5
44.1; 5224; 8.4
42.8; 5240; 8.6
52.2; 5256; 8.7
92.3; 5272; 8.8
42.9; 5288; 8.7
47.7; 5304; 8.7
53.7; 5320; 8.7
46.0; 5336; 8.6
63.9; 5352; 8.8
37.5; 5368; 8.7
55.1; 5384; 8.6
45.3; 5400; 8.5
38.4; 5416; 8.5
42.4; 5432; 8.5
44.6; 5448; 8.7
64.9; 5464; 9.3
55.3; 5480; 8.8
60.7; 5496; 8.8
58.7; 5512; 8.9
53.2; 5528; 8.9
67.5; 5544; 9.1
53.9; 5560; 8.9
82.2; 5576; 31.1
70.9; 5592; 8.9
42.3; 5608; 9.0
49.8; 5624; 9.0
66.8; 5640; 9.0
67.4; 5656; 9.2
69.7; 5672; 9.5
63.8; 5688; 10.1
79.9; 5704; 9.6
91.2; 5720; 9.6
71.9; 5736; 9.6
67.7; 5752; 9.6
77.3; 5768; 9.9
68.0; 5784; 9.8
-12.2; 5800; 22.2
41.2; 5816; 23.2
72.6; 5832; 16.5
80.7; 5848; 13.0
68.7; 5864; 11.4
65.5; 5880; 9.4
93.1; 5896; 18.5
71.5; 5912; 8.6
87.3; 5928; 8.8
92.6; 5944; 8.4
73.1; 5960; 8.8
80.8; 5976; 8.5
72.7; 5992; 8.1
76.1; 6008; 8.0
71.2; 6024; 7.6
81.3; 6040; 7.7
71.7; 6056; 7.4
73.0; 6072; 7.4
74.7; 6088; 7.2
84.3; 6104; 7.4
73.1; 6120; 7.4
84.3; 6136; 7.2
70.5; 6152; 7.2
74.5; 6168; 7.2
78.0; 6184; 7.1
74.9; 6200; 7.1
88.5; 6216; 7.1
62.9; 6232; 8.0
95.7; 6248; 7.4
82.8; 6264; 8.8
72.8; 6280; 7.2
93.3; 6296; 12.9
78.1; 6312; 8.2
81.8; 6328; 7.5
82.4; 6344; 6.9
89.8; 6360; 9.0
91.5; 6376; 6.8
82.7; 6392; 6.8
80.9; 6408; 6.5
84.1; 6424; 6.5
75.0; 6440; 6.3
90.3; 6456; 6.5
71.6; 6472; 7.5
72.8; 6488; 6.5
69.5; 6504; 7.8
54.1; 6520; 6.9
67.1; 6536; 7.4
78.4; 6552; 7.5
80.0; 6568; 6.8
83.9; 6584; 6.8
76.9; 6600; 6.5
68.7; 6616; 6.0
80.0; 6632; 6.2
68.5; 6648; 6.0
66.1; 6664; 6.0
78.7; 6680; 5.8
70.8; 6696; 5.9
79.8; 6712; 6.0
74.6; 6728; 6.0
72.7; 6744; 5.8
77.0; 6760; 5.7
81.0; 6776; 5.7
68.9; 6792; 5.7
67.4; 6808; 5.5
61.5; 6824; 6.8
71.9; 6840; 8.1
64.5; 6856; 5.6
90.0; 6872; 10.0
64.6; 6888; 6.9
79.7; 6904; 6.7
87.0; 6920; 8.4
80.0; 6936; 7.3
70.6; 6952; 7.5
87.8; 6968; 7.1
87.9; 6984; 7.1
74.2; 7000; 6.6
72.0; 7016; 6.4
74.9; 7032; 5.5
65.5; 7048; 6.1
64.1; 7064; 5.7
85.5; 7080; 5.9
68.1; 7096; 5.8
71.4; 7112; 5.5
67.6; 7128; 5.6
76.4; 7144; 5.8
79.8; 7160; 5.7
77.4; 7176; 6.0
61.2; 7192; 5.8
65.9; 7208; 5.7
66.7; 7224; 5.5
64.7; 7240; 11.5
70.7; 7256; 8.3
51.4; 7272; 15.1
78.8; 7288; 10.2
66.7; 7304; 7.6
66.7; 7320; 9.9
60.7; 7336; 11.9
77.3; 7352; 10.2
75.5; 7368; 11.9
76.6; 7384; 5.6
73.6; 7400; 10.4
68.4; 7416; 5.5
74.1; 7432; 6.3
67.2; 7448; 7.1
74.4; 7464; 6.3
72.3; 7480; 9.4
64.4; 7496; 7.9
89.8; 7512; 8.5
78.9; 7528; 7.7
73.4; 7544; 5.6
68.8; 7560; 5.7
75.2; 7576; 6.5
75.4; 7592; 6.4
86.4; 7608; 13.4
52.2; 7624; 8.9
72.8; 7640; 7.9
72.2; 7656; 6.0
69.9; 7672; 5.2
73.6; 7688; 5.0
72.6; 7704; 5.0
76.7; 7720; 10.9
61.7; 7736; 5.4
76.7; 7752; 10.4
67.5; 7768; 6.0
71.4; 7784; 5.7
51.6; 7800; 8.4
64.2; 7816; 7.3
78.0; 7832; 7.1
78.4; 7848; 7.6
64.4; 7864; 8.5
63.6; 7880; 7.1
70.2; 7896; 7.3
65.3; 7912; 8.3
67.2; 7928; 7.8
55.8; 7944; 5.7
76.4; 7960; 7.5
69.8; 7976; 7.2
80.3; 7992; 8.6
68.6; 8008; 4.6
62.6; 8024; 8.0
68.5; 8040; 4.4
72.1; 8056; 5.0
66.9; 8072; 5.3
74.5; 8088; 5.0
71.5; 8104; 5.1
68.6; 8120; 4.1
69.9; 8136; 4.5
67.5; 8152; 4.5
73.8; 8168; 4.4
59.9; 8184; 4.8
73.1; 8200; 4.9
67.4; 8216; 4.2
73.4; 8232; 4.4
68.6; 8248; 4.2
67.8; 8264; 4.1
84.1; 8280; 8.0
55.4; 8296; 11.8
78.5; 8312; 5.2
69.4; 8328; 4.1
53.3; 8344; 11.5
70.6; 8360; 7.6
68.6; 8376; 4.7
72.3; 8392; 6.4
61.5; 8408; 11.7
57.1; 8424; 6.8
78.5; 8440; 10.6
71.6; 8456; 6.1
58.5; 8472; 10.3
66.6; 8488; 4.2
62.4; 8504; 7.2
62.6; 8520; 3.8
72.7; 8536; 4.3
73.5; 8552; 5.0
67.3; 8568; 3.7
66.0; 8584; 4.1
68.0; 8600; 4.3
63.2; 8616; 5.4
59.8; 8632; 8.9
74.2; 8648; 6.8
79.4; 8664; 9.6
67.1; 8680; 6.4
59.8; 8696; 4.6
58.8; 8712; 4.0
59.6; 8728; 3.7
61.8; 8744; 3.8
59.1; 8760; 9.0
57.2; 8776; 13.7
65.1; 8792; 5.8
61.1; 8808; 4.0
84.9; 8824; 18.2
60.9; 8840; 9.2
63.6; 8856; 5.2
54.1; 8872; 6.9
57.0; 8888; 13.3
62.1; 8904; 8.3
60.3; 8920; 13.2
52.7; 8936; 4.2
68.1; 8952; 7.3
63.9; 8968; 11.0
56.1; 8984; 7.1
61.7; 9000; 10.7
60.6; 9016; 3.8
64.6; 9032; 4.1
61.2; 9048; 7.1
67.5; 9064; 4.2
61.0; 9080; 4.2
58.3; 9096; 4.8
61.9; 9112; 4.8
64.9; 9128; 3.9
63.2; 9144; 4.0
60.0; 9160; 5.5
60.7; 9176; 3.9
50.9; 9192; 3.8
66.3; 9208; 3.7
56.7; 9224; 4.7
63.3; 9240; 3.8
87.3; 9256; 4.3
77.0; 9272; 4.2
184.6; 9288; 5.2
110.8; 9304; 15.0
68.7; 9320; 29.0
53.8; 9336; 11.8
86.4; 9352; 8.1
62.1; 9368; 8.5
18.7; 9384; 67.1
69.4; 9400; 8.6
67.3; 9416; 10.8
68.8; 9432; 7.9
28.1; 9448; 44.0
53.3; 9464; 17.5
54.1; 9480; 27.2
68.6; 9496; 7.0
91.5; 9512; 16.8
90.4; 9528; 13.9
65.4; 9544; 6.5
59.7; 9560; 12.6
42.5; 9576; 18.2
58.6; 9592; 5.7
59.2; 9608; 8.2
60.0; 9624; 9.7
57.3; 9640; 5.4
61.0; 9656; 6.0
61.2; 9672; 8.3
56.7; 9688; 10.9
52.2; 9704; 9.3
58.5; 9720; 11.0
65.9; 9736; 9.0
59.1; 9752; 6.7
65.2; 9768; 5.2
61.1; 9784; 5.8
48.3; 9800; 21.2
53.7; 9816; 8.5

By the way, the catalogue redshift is 0.41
